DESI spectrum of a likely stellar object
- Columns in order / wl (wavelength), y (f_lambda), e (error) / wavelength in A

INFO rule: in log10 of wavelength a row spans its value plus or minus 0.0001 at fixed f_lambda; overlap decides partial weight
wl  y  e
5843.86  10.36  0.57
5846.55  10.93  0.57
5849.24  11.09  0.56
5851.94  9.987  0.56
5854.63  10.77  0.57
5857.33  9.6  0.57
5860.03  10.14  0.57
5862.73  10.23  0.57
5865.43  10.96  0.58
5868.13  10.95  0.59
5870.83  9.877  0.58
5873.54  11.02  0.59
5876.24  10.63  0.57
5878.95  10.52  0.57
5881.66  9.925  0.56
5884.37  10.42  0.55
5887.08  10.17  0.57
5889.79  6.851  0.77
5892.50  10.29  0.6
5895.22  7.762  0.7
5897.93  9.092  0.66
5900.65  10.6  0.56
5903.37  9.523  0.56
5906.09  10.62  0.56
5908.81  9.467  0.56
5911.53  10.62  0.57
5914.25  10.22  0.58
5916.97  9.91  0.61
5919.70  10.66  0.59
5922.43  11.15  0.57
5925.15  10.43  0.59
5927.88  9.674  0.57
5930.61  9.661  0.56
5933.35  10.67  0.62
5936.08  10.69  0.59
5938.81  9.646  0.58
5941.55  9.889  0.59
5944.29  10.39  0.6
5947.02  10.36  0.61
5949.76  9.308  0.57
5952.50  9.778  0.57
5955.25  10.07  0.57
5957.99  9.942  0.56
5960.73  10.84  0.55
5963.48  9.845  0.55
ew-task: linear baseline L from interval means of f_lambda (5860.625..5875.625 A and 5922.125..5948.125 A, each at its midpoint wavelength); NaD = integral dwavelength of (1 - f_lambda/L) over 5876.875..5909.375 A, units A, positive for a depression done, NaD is 2.6 A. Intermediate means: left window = 10.6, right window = 10.2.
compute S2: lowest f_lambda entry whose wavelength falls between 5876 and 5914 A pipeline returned 6.851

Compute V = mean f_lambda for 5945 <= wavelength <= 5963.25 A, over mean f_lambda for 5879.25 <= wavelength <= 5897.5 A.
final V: 1.08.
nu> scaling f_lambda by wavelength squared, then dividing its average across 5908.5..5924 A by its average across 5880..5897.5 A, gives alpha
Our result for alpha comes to 1.1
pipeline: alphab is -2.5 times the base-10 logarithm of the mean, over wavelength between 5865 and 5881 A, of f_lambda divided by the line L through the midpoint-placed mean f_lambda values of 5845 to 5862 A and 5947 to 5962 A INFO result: -0.03 mag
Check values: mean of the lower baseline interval 10.4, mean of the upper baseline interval 10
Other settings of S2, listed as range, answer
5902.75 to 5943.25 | 9.467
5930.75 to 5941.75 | 9.646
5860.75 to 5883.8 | 9.877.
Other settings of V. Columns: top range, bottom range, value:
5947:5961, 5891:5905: 1.05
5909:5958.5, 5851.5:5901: 1.02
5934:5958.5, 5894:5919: 1.02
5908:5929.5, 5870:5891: 1.03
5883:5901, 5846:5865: 0.89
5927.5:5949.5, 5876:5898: 1.06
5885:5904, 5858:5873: 0.88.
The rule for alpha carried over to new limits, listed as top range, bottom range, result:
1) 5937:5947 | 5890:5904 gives 1.11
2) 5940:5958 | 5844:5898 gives 1.01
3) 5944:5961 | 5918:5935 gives 0.98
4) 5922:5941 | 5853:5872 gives 1.01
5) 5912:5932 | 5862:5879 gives 0.98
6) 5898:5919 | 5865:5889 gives 0.98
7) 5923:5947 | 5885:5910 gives 1.10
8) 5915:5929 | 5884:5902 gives 1.13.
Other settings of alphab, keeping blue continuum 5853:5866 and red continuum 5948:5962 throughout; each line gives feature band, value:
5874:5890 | 0.02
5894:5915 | 0.04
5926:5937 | -0.01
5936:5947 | -0.01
